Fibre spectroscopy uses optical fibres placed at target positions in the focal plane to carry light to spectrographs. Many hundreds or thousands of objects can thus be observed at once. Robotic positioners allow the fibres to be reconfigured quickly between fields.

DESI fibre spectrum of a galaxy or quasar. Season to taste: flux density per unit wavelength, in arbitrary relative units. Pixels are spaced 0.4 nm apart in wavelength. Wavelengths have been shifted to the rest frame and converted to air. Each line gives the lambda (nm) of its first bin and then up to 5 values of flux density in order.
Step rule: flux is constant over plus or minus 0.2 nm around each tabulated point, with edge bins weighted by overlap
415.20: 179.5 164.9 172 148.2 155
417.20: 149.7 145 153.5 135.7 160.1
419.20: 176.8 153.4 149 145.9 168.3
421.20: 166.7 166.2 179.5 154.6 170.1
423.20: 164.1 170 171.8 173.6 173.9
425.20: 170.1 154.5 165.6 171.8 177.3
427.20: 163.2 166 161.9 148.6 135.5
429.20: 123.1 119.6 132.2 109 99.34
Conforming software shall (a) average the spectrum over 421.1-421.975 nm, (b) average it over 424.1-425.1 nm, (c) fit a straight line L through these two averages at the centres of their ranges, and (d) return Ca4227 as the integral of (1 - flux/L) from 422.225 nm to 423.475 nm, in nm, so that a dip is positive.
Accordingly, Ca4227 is 0.05 nm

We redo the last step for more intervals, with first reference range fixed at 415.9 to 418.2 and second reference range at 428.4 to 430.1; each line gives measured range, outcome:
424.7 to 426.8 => -0.48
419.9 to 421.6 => -0.15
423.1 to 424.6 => -0.32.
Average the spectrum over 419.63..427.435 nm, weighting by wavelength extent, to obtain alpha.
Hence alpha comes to 166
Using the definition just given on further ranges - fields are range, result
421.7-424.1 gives 168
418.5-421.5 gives 159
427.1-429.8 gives 145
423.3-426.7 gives 169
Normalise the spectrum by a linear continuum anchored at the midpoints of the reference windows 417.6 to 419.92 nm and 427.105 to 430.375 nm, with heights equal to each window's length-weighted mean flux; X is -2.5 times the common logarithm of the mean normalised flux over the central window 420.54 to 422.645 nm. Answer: -0.11 mag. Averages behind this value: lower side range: 155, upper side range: 141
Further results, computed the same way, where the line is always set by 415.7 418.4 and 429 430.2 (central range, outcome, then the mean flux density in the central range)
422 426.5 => -0.22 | 168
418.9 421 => -0.09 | 159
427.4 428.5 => -0.24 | 160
